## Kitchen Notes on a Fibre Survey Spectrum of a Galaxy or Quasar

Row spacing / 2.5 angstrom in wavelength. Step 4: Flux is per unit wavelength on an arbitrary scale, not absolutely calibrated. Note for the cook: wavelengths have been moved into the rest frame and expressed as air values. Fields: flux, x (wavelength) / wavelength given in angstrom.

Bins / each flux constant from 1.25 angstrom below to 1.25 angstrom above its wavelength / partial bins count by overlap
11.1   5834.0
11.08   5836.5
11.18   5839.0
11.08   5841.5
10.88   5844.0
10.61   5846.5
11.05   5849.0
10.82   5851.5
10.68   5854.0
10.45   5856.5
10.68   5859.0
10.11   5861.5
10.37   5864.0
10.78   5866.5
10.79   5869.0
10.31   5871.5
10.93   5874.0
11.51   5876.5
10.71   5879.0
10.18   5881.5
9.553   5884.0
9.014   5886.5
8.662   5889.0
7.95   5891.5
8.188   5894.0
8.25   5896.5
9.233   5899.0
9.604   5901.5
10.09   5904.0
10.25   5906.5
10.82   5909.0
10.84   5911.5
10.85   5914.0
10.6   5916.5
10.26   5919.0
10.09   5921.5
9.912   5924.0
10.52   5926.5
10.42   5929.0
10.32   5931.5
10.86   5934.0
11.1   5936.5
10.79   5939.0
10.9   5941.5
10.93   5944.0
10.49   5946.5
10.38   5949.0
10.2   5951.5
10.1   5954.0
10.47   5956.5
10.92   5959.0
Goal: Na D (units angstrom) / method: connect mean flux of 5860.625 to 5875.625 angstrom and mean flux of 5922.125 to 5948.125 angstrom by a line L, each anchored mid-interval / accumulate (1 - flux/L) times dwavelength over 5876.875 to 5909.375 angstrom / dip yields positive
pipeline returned 3.5 angstrom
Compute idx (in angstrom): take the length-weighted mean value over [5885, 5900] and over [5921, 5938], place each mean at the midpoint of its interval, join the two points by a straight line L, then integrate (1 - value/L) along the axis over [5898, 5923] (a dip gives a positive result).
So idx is -2.06 angstrom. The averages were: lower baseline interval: 8.55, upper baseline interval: 10.5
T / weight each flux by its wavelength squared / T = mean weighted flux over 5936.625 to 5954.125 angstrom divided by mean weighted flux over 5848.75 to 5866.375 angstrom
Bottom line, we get 1.03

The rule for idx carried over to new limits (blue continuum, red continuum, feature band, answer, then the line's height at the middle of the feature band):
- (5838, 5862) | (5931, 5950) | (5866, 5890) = 1.2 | 10.8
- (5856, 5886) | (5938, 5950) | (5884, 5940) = 3.6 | 10.6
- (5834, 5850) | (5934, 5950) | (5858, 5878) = 0.5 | 10.9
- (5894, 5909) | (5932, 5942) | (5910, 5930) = -0.5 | 10.2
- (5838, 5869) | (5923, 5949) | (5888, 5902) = 2.7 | 10.7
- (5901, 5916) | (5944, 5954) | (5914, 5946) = -0.4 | 10.4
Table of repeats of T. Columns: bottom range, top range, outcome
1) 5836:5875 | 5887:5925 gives 0.92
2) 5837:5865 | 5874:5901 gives 0.89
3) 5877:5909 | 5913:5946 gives 1.14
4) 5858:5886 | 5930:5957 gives 1.03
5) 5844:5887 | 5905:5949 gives 1.02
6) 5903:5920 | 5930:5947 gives 1.03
